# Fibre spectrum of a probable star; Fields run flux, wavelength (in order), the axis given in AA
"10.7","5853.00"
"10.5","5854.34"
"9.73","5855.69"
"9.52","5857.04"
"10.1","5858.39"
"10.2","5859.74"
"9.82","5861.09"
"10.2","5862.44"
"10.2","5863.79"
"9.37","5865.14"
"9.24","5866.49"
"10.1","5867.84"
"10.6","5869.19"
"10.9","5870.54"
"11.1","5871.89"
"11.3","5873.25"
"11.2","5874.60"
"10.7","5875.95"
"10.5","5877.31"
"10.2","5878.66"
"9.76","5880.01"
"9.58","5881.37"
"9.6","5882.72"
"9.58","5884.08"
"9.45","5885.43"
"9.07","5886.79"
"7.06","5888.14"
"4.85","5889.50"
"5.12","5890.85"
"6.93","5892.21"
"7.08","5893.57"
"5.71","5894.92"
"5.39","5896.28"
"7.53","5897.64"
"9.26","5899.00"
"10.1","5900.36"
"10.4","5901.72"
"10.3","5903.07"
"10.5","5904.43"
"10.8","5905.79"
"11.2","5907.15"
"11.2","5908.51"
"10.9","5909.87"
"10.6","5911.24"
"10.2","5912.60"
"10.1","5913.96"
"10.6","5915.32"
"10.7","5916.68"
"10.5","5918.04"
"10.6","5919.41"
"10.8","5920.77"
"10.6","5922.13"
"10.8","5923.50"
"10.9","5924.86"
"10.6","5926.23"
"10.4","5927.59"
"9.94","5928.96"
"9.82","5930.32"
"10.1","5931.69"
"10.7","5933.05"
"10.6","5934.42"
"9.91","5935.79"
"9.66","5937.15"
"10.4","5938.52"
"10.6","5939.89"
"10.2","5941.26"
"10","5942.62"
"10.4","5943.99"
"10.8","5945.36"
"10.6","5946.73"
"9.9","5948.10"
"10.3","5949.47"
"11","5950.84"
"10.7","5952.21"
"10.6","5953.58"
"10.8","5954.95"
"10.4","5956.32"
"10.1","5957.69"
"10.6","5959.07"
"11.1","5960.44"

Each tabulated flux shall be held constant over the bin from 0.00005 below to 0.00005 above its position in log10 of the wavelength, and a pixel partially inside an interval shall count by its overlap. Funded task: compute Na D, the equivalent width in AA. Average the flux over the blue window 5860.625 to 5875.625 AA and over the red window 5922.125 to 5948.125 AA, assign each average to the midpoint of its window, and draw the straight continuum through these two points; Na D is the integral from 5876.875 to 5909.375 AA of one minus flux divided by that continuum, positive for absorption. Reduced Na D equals 4.9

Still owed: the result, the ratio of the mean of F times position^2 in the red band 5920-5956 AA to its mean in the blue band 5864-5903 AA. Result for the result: 1.18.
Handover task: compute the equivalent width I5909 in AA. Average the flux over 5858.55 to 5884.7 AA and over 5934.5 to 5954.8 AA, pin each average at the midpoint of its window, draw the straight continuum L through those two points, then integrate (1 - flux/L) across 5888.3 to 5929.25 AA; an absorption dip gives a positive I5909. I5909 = 3.4 AA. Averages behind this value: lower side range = 10.2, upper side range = 10.4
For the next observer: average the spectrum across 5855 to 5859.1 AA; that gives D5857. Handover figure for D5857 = 9.78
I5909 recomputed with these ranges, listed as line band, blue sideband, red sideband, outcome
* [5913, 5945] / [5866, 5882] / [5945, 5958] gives 0.3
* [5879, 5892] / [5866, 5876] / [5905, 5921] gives 3.0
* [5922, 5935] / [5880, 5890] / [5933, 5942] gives -0.6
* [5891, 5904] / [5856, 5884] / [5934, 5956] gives 2.9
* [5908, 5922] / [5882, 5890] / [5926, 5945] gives -1.7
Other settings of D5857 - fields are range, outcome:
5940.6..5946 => 10.4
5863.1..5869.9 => 9.92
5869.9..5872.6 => 11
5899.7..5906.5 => 10.4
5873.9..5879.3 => 10.7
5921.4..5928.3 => 10.7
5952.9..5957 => 10.6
